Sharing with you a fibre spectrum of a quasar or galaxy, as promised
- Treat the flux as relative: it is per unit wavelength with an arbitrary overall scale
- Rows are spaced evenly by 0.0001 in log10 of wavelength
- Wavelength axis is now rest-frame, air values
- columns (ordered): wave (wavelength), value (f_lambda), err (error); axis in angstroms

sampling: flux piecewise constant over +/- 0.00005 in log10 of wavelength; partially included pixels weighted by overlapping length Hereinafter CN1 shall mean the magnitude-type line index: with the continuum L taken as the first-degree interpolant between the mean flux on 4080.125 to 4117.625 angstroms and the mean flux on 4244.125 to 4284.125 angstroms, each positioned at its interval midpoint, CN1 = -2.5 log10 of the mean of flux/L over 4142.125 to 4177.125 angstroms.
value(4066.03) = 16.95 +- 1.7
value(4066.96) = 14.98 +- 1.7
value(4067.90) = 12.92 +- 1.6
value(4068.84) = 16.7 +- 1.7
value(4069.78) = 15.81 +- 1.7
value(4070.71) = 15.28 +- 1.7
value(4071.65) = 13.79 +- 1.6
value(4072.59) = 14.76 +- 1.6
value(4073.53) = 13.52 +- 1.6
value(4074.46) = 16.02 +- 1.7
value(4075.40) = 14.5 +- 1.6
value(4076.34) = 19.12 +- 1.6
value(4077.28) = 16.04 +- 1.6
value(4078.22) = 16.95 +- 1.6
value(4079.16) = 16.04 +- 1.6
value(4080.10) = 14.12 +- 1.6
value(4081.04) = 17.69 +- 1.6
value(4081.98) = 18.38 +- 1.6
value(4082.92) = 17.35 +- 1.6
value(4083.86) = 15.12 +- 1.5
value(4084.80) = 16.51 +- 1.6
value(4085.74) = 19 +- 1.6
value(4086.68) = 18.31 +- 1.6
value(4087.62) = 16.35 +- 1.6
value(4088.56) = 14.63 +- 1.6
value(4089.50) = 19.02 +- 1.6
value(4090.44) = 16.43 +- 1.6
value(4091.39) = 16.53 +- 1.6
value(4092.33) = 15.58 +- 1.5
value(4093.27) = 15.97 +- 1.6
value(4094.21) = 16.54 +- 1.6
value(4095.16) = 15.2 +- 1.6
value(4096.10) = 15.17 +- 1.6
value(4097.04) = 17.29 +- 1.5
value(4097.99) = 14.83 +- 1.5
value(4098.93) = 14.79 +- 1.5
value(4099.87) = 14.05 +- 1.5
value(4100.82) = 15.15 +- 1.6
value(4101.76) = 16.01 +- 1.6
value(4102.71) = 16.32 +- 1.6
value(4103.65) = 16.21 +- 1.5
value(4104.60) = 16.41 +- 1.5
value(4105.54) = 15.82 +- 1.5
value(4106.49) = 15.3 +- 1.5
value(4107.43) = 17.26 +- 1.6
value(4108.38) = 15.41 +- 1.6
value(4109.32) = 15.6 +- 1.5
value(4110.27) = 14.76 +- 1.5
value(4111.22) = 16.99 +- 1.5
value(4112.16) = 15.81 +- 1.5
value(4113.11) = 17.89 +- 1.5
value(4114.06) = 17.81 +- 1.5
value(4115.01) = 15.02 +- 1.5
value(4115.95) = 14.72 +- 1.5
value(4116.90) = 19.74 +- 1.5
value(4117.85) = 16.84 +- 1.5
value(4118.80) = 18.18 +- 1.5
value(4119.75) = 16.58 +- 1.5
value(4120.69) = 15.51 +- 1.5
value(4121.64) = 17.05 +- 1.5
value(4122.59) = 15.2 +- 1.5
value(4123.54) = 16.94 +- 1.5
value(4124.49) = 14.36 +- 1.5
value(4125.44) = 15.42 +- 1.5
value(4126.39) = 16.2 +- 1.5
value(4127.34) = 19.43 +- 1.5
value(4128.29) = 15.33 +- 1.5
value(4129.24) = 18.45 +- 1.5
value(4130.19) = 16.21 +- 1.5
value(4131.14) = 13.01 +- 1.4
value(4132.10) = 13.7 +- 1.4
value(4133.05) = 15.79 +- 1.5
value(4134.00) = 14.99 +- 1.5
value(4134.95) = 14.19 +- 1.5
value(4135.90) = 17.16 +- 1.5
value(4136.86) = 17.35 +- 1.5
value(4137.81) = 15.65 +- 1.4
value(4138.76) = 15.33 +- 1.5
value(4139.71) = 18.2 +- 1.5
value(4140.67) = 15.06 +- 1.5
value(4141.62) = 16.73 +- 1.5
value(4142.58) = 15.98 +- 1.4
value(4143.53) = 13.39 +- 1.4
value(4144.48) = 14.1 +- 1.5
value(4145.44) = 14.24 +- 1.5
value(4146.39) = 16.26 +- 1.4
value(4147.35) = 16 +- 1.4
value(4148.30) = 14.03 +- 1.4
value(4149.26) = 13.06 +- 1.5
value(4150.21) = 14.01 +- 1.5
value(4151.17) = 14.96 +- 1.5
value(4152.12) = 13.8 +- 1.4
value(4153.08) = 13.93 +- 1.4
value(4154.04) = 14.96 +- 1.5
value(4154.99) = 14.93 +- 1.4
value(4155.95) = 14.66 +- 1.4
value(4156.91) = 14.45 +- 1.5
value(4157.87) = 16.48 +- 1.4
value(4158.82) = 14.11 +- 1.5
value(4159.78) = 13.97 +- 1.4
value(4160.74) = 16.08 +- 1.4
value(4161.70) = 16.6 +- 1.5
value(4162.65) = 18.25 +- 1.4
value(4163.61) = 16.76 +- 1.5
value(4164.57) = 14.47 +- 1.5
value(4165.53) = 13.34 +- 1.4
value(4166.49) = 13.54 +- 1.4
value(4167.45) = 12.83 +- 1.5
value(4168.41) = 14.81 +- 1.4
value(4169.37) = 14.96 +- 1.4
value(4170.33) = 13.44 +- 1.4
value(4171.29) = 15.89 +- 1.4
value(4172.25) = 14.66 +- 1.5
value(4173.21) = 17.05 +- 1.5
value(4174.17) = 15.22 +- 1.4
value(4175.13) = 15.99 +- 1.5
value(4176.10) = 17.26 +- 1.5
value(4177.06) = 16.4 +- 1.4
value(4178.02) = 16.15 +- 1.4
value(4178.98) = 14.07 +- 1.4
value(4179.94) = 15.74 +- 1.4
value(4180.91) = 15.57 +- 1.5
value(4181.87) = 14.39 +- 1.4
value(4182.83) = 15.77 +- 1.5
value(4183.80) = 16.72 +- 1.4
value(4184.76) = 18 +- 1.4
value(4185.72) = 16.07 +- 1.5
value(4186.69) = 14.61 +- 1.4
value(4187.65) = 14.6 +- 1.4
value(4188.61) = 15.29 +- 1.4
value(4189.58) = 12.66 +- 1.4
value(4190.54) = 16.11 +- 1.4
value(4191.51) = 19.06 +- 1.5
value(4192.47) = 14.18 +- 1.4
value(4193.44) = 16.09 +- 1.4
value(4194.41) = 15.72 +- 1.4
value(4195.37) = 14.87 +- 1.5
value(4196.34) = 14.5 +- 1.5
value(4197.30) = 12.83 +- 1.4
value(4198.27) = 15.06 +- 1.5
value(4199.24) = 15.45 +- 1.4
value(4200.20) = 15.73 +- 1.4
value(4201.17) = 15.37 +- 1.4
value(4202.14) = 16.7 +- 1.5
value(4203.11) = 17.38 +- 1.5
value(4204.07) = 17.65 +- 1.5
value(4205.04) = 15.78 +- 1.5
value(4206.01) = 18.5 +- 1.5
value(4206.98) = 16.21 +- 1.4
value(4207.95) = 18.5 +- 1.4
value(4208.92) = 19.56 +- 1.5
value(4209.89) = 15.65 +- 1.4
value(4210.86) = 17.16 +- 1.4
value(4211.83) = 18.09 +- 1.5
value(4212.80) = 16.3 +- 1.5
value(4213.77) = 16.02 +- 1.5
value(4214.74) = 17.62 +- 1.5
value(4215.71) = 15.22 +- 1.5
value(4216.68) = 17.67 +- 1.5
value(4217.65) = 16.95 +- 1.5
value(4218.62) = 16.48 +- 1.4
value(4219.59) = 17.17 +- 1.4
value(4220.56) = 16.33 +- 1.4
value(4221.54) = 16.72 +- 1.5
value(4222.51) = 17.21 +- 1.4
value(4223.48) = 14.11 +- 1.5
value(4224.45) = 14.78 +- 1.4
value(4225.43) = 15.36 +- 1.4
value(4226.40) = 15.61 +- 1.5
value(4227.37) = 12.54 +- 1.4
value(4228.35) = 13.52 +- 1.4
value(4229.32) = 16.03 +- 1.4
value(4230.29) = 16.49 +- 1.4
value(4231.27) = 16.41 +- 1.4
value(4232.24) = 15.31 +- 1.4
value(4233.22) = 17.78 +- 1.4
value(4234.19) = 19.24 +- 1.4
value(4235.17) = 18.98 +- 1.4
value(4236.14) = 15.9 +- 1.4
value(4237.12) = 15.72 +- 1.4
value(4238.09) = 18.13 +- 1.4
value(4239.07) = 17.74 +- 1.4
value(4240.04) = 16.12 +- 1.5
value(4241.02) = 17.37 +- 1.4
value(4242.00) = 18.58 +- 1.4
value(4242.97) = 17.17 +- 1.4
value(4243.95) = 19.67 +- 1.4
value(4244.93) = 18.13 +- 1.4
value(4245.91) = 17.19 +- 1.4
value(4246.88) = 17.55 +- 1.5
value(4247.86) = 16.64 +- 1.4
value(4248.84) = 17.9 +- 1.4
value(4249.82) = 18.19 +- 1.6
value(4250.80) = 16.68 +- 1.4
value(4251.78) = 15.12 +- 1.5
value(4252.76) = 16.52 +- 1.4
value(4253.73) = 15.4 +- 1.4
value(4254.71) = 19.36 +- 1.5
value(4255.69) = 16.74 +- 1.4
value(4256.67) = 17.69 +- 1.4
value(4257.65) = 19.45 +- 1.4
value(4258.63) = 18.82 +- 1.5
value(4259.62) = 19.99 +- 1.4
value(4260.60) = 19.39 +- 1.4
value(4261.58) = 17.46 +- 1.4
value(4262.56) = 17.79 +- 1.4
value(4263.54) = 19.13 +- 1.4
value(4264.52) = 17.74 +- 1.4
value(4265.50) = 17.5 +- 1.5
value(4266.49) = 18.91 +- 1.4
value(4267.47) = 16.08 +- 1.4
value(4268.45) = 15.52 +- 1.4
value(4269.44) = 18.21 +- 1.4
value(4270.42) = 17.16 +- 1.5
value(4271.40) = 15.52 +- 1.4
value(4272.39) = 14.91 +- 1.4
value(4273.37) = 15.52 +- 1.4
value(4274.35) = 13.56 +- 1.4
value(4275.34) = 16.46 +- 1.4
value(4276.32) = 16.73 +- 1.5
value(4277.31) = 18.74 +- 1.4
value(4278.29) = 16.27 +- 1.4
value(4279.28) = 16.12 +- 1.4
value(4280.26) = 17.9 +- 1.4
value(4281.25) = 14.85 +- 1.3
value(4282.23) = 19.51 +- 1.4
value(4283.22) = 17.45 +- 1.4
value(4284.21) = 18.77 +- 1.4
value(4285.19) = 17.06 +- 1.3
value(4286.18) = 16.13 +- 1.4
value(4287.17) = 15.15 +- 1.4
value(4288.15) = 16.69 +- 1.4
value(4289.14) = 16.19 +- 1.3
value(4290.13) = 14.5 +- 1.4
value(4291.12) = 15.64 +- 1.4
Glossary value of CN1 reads 0.12 mag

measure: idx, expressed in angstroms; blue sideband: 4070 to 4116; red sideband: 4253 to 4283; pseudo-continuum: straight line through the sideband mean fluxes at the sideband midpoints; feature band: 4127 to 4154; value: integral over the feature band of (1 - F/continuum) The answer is 1.8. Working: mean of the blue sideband 16.1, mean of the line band 15.3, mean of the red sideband 17.3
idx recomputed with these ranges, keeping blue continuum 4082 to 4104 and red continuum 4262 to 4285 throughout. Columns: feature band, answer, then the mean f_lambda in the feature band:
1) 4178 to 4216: 1.5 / 16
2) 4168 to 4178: 0.6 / 15.6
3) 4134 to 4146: 0.6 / 15.6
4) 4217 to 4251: 0.2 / 16.7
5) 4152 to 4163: 0.9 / 15.2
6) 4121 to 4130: 0.0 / 16.5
